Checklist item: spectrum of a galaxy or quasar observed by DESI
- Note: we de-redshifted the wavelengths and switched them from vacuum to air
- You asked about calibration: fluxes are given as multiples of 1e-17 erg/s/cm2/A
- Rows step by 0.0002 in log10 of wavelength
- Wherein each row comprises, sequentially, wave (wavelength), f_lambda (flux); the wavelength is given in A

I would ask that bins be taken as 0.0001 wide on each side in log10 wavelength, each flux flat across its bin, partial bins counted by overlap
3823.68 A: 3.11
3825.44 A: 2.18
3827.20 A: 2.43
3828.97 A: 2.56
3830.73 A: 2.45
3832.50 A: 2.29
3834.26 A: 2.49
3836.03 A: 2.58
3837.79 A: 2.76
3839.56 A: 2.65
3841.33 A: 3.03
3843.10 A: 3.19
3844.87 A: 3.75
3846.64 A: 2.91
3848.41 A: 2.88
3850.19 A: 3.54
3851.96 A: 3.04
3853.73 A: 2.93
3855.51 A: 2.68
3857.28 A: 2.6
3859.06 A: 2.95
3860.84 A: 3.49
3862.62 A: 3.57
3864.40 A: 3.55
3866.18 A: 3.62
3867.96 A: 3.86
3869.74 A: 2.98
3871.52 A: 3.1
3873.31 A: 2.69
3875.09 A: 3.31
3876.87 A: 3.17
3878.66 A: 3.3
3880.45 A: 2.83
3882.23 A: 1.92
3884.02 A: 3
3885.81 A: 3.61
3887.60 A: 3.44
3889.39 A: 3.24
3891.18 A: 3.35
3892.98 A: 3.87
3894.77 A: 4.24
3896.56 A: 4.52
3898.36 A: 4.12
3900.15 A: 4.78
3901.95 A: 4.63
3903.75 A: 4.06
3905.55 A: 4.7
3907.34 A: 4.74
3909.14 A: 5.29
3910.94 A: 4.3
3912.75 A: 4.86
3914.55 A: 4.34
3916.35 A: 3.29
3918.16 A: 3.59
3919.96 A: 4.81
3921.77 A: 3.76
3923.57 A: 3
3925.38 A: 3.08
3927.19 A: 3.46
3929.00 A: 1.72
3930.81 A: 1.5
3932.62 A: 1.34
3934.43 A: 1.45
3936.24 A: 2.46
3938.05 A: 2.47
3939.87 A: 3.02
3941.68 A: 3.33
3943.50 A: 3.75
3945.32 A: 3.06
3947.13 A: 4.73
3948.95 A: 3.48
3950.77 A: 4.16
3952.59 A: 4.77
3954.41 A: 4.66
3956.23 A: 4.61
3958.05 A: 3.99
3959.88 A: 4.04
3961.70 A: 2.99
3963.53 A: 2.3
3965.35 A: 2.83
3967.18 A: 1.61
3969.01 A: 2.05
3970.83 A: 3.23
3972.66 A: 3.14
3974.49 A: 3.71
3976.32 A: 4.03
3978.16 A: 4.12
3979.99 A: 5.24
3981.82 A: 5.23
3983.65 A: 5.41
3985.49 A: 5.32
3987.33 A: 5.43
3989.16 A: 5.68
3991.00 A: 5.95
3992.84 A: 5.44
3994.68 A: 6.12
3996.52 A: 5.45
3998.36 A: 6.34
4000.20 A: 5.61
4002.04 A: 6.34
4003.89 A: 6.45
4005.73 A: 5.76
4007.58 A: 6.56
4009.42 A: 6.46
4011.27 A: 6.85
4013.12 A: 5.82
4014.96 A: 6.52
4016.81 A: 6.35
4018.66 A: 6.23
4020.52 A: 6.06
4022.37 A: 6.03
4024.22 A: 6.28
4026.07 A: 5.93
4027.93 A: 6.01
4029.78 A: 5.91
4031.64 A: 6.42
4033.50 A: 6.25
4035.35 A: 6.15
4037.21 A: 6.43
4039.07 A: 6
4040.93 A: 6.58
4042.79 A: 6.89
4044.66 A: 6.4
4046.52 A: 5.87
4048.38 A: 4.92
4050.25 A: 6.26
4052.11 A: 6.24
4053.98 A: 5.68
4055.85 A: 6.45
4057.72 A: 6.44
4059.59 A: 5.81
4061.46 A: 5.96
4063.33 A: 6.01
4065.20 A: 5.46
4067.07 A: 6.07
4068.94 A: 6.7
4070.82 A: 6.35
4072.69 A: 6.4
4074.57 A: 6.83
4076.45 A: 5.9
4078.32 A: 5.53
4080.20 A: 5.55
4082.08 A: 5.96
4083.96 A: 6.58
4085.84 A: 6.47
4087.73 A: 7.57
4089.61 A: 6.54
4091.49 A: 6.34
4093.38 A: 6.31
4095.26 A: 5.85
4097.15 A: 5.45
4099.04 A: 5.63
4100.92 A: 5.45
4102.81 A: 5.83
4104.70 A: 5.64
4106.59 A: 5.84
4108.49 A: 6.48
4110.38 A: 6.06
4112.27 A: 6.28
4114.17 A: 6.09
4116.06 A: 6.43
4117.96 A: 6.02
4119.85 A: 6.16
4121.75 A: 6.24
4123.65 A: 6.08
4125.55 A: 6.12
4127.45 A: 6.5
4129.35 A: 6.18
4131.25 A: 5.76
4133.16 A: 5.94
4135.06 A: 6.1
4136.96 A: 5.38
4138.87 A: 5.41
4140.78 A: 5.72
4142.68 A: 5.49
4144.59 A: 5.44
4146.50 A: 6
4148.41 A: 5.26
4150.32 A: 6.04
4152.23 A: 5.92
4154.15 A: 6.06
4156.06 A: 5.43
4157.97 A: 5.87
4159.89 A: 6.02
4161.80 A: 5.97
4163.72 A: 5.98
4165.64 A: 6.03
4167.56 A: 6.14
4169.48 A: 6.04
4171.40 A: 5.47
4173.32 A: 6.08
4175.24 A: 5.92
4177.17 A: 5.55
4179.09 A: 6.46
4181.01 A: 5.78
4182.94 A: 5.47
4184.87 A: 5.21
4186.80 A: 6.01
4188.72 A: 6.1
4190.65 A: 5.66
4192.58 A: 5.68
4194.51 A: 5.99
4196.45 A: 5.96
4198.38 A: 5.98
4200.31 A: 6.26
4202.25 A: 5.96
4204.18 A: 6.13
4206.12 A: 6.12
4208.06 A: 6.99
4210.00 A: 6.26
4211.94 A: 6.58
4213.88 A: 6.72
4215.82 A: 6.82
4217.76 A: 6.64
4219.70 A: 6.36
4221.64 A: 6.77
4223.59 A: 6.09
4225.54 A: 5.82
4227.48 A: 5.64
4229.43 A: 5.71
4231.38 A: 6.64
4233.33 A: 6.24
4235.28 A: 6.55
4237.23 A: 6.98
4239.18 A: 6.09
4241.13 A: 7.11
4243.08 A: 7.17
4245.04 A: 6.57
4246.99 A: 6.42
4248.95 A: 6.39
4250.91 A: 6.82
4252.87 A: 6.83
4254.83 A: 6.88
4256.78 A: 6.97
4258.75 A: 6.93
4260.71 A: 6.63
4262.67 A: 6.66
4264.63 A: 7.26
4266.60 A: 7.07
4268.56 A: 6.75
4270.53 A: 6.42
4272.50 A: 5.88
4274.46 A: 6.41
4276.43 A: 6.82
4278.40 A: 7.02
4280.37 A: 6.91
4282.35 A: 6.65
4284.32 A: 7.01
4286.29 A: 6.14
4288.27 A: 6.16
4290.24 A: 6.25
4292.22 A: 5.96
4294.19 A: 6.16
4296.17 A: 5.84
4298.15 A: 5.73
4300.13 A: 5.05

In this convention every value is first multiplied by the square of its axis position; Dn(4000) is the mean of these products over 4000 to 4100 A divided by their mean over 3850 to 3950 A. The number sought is 1.95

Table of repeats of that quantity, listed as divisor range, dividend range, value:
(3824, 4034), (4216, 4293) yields 1.90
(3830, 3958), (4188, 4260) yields 2.22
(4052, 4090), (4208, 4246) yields 1.12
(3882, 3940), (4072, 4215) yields 1.91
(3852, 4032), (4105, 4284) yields 1.67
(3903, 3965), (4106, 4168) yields 1.85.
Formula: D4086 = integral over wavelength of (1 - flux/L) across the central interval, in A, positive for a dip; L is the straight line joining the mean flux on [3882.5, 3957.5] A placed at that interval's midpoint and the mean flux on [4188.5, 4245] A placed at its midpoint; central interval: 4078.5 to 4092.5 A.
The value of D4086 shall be -3.4 A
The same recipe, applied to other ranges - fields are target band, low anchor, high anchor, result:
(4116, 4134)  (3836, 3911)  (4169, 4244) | -2.00 A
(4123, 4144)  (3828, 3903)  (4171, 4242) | -1.28 A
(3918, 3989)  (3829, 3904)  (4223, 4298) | 8.09 A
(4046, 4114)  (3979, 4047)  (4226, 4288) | 1.41 A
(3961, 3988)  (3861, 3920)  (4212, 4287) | 4.10 A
